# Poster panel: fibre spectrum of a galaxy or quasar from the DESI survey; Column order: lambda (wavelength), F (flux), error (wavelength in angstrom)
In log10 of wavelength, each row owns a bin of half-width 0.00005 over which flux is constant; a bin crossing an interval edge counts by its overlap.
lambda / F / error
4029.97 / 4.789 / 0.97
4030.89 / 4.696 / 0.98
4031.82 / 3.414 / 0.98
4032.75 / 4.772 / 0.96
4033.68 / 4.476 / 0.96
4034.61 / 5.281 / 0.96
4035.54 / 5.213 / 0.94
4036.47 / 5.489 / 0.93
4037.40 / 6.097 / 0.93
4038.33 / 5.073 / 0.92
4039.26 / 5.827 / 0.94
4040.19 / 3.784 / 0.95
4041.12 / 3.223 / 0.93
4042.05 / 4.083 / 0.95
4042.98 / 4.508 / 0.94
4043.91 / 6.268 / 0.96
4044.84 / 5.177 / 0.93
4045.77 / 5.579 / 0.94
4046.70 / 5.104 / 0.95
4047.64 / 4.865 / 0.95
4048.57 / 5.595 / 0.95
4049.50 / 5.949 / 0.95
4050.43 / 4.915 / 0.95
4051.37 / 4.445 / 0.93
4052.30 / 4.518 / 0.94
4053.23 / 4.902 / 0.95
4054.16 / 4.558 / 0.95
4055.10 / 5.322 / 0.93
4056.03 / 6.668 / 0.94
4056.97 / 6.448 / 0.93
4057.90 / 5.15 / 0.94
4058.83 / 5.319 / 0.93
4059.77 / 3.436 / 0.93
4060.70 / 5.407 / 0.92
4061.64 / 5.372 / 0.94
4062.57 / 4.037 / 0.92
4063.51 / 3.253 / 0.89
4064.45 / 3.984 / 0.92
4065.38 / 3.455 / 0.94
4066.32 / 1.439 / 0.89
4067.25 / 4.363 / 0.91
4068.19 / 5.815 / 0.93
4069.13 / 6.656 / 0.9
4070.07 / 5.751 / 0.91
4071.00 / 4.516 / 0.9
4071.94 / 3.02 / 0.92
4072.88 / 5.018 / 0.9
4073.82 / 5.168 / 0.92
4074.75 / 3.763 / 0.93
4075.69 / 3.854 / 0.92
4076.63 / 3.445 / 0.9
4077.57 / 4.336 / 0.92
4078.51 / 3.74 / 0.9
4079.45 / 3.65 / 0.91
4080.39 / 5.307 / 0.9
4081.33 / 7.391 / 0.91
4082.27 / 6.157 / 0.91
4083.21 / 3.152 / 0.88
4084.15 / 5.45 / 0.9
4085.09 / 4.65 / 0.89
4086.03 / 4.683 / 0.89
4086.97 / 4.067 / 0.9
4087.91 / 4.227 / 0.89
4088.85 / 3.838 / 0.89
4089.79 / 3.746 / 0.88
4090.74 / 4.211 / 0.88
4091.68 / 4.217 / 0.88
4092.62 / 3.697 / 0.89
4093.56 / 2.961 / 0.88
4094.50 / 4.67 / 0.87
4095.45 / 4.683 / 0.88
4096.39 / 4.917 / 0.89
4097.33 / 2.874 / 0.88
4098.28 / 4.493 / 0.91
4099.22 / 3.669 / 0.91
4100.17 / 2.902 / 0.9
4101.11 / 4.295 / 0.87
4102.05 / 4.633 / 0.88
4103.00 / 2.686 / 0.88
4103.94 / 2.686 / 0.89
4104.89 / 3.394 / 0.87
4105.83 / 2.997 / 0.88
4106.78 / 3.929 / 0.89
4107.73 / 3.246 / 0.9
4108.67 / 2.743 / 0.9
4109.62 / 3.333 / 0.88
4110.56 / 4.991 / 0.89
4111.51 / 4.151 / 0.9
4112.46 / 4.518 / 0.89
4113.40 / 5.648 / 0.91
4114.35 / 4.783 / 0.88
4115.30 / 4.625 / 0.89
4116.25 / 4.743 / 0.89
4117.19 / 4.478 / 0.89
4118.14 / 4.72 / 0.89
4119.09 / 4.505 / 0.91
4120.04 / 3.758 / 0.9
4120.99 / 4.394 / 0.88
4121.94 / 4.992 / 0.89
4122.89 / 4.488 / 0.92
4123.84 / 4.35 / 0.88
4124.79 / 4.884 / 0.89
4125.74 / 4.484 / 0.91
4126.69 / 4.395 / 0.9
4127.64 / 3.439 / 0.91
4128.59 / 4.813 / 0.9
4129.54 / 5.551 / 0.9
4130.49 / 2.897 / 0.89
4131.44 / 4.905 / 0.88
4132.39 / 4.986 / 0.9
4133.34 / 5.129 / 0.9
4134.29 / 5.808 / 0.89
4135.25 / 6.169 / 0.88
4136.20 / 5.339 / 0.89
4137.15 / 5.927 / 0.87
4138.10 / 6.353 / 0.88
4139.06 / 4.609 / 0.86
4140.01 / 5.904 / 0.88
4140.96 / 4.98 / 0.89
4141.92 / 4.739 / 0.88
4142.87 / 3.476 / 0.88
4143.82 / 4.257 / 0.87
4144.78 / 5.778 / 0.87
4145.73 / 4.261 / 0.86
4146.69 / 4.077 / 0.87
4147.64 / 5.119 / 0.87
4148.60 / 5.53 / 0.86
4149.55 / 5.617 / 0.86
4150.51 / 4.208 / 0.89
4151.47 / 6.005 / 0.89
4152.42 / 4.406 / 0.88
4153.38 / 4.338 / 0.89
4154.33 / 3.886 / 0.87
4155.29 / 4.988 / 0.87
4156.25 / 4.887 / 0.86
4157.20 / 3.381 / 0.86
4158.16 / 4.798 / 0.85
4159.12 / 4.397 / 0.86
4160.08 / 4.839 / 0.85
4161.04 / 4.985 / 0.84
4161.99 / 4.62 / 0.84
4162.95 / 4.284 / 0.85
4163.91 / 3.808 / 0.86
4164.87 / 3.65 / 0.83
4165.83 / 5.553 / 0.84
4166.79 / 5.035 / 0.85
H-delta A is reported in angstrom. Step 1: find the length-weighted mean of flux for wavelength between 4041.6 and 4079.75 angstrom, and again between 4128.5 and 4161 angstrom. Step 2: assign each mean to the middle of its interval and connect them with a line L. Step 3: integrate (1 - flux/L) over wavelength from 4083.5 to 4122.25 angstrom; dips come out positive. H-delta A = 5.7 angstrom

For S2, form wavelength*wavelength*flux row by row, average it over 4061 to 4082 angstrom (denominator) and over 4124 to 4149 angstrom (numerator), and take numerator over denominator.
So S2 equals 1.14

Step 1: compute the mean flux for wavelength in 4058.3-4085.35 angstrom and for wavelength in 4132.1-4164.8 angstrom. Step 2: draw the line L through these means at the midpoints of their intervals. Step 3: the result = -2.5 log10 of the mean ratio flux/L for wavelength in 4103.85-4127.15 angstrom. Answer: 0.12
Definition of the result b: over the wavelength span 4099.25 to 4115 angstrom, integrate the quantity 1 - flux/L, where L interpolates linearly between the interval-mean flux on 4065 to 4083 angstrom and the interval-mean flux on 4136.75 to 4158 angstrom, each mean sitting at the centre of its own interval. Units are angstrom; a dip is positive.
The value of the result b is 2.9 angstrom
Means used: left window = 4.55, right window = 4.85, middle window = 3.81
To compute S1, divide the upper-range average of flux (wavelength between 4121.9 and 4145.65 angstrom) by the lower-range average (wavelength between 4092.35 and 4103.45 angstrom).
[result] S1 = 1.3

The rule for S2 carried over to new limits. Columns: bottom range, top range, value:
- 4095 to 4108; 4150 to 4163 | 1.28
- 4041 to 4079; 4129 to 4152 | 1.12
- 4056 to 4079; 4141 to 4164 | 1.07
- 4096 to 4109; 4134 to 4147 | 1.48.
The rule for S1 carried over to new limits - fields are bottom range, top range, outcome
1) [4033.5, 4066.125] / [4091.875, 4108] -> 0.75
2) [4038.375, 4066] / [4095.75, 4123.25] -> 0.84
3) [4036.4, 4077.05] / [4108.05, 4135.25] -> 0.95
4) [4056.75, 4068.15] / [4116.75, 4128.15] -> 1.02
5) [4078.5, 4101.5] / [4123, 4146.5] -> 1.13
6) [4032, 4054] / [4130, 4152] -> 1.01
